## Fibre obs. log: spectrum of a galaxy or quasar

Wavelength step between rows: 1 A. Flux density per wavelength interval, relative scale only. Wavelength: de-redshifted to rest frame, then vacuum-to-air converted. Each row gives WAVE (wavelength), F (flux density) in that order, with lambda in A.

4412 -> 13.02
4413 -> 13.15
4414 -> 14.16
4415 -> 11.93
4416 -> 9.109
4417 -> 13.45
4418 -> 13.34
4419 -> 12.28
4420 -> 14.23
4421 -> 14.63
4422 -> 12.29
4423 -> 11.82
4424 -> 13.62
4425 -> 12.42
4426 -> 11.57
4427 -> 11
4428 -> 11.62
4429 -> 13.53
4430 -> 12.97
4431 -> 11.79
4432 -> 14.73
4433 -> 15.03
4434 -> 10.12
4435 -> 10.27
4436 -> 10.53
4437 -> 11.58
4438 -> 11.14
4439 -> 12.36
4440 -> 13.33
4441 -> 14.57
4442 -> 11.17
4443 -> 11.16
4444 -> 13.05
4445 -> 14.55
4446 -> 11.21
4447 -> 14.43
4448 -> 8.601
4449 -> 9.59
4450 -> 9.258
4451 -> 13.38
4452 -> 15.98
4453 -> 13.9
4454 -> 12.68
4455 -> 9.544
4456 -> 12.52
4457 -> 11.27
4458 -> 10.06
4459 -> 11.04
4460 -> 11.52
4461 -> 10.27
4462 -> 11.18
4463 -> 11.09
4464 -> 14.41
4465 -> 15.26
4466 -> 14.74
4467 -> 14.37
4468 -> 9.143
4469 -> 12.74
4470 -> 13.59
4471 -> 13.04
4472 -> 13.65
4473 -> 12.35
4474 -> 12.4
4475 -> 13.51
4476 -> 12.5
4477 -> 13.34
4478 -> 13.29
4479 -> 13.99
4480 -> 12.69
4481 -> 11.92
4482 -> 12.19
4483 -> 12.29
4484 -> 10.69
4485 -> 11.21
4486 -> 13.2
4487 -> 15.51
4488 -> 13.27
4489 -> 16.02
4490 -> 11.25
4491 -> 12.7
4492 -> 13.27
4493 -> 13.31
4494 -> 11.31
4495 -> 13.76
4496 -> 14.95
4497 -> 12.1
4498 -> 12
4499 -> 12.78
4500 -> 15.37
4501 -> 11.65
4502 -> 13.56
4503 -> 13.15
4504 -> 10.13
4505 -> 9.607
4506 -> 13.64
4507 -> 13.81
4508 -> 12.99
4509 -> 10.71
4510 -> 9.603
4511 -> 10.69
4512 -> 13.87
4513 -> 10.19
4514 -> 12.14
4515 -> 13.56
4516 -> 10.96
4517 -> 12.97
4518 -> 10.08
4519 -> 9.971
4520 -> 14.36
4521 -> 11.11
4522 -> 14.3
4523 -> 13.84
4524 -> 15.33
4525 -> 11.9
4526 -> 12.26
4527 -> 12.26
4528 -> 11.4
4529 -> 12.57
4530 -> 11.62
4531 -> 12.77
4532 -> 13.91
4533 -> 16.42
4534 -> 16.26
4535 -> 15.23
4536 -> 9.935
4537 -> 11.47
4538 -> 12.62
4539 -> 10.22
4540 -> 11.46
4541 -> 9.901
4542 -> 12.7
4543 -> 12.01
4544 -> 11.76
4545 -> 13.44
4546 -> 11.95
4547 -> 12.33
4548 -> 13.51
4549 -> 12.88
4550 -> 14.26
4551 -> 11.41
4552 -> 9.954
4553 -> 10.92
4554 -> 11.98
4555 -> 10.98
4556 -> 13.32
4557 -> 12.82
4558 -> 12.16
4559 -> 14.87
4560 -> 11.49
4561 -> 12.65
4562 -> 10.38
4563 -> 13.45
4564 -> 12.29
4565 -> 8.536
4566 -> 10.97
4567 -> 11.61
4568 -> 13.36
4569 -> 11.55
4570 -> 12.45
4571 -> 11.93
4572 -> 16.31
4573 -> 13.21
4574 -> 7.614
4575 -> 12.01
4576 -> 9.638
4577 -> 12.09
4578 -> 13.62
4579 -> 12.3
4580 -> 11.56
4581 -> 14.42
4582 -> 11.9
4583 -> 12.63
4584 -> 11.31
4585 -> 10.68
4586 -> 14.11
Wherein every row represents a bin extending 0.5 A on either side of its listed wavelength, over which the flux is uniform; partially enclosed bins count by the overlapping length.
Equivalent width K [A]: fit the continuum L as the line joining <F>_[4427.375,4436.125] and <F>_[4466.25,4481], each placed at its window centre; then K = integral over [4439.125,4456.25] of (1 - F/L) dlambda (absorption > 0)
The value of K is 0.4 A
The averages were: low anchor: 12.3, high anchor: 12.9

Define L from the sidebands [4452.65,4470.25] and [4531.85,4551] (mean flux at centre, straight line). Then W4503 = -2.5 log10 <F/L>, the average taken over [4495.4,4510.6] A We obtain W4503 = 0.00 mag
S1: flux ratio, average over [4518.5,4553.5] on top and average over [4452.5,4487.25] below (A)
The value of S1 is 1.00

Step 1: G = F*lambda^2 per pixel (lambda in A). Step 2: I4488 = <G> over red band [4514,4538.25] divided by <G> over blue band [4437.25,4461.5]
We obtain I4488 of 1.11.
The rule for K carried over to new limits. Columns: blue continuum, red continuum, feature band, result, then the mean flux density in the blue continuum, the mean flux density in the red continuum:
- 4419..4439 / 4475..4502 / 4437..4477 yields 1.0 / 12.4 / 13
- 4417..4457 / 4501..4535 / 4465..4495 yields -1.2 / 12.4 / 12.5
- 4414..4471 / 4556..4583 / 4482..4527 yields -1.1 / 12.3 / 12.2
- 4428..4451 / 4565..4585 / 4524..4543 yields -0.8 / 12.1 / 12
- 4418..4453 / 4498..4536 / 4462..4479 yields -0.8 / 12.4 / 12.6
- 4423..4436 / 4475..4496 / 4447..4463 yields 1.4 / 12.3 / 12.9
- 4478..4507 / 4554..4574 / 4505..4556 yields 0.7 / 12.8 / 12.2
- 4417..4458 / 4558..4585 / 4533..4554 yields -0.3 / 12.3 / 12.1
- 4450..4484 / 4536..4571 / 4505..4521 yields 0.5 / 12.5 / 12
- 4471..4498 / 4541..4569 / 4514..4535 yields -0.8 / 12.9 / 12.1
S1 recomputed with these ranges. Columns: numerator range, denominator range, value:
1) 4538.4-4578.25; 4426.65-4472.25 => 0.98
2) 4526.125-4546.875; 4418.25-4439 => 1.01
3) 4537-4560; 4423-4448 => 0.98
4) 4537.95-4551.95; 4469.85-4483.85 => 0.94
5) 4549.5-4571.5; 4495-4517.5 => 0.97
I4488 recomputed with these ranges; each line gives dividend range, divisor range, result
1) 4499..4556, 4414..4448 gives 1.04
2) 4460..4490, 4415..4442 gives 1.06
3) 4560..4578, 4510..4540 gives 0.96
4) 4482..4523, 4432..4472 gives 1.05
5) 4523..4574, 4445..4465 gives 1.09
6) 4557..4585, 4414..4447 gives 1.03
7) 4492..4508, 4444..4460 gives 1.10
